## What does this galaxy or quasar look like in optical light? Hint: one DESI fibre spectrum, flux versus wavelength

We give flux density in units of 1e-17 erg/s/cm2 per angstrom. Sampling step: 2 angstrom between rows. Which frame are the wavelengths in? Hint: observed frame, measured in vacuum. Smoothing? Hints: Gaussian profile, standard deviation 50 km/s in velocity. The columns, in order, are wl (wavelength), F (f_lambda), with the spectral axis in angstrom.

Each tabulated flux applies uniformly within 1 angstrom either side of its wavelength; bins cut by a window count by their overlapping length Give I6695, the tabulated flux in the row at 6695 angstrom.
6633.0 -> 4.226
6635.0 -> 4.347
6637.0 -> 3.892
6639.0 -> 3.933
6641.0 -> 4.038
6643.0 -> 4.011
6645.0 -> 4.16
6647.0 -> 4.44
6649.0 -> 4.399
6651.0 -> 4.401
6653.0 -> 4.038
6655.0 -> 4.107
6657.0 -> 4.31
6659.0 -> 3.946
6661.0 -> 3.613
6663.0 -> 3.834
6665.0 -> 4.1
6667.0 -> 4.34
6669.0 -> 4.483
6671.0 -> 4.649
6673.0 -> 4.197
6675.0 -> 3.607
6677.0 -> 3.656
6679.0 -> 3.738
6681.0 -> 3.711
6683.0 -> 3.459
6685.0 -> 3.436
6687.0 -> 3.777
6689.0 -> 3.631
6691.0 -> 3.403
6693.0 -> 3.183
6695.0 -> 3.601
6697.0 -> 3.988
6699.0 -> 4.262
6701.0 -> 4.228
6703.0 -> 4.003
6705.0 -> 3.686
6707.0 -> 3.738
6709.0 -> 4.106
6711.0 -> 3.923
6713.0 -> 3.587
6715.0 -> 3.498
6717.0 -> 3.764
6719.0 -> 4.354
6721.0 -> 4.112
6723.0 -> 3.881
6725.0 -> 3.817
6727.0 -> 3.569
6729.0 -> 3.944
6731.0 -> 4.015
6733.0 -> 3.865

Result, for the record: 3.601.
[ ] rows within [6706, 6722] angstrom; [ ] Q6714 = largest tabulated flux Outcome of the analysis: 4.354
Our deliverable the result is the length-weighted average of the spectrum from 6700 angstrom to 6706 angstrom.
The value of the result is 3.97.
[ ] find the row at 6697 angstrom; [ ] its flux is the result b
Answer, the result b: 3.988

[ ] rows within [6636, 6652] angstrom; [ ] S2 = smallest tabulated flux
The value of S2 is 3.892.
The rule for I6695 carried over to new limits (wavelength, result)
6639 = 3.933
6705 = 3.686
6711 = 3.923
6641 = 4.038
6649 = 4.399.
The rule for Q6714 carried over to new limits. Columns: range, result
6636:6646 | 4.16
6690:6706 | 4.262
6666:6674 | 4.649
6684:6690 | 3.777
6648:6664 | 4.401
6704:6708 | 3.738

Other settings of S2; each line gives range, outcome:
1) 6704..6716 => 3.498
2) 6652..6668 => 3.613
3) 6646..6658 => 4.038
